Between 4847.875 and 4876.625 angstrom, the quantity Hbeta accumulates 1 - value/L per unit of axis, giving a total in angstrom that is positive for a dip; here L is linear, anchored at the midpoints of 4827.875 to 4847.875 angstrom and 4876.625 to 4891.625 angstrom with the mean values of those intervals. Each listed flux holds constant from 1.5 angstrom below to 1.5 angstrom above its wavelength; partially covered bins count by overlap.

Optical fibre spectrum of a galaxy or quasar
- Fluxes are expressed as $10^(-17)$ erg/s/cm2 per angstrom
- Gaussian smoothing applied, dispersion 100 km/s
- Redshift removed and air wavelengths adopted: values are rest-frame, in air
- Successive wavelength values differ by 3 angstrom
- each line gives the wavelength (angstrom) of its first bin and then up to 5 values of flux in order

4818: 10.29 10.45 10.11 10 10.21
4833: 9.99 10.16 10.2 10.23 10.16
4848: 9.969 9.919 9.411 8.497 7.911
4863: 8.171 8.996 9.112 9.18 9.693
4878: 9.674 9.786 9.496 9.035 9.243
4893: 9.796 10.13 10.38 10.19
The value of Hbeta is 2.1 angstrom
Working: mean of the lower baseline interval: 10.1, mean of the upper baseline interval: 9.45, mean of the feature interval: 9.05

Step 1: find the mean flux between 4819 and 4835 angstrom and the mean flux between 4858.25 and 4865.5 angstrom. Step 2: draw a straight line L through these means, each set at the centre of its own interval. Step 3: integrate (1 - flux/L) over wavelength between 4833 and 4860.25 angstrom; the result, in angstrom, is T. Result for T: -2.0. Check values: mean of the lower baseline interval 10.2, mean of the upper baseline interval 8.19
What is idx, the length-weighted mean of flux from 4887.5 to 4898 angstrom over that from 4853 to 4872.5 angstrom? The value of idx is 1.11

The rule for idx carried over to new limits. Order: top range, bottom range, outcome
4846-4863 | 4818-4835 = 0.89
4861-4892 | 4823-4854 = 0.92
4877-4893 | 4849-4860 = 1.04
